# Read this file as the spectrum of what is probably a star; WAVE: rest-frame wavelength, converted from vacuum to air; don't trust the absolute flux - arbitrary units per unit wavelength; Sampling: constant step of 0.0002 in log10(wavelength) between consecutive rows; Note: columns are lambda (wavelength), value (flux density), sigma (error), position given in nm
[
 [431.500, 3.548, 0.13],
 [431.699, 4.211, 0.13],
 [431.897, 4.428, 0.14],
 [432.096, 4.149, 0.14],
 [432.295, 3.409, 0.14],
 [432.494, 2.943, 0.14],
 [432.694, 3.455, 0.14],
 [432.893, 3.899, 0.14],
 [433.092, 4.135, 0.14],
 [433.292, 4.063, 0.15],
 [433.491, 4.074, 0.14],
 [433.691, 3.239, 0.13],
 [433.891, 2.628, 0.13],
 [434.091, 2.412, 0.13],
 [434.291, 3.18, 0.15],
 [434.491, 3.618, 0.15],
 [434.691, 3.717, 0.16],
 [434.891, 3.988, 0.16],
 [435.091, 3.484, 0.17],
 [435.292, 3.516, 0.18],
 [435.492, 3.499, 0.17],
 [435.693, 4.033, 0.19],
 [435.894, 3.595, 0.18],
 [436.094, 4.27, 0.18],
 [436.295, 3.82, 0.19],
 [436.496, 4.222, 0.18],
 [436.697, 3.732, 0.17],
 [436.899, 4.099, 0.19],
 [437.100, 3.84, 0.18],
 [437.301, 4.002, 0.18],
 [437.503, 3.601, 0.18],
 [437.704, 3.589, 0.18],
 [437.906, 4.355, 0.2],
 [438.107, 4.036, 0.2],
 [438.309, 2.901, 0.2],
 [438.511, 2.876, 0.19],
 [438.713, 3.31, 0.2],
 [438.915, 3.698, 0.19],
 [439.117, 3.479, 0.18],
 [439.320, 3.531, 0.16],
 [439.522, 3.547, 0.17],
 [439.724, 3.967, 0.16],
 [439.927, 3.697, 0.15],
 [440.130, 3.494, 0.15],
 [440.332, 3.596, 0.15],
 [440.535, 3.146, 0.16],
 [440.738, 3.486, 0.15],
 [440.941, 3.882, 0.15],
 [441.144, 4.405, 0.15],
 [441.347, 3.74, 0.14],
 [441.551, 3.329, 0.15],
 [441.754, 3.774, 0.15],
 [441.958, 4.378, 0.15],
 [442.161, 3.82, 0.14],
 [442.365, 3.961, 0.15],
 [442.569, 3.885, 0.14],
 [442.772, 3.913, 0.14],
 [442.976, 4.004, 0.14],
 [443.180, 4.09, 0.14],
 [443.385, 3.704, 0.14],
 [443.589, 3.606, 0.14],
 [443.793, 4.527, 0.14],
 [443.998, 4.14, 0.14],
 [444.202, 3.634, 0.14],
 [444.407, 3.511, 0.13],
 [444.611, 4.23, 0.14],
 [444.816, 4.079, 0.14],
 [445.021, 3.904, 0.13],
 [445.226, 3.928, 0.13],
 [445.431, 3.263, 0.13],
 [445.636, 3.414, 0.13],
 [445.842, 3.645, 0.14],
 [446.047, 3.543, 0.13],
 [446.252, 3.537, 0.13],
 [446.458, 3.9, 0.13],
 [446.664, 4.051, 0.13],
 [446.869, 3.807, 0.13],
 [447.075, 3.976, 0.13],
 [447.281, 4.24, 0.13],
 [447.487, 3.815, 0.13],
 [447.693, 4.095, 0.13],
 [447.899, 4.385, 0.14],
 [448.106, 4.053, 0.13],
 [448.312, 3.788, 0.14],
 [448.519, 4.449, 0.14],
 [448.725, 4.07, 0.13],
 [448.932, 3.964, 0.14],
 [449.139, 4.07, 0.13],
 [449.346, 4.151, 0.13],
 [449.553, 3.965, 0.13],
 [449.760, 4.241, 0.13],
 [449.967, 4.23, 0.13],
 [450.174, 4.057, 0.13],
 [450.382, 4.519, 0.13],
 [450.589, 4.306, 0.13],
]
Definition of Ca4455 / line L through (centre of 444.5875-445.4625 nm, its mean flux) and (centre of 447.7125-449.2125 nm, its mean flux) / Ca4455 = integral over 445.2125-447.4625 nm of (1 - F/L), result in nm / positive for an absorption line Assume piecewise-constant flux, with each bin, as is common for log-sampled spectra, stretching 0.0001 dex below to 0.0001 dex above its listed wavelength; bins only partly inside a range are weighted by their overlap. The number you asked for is 0.13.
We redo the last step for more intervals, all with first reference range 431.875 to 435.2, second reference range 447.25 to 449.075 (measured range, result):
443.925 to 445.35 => 0.02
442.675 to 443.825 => -0.01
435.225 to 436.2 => -0.04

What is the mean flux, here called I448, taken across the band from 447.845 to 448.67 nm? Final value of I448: 4.15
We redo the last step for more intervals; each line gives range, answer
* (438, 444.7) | 3.74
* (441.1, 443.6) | 3.89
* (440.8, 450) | 3.93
